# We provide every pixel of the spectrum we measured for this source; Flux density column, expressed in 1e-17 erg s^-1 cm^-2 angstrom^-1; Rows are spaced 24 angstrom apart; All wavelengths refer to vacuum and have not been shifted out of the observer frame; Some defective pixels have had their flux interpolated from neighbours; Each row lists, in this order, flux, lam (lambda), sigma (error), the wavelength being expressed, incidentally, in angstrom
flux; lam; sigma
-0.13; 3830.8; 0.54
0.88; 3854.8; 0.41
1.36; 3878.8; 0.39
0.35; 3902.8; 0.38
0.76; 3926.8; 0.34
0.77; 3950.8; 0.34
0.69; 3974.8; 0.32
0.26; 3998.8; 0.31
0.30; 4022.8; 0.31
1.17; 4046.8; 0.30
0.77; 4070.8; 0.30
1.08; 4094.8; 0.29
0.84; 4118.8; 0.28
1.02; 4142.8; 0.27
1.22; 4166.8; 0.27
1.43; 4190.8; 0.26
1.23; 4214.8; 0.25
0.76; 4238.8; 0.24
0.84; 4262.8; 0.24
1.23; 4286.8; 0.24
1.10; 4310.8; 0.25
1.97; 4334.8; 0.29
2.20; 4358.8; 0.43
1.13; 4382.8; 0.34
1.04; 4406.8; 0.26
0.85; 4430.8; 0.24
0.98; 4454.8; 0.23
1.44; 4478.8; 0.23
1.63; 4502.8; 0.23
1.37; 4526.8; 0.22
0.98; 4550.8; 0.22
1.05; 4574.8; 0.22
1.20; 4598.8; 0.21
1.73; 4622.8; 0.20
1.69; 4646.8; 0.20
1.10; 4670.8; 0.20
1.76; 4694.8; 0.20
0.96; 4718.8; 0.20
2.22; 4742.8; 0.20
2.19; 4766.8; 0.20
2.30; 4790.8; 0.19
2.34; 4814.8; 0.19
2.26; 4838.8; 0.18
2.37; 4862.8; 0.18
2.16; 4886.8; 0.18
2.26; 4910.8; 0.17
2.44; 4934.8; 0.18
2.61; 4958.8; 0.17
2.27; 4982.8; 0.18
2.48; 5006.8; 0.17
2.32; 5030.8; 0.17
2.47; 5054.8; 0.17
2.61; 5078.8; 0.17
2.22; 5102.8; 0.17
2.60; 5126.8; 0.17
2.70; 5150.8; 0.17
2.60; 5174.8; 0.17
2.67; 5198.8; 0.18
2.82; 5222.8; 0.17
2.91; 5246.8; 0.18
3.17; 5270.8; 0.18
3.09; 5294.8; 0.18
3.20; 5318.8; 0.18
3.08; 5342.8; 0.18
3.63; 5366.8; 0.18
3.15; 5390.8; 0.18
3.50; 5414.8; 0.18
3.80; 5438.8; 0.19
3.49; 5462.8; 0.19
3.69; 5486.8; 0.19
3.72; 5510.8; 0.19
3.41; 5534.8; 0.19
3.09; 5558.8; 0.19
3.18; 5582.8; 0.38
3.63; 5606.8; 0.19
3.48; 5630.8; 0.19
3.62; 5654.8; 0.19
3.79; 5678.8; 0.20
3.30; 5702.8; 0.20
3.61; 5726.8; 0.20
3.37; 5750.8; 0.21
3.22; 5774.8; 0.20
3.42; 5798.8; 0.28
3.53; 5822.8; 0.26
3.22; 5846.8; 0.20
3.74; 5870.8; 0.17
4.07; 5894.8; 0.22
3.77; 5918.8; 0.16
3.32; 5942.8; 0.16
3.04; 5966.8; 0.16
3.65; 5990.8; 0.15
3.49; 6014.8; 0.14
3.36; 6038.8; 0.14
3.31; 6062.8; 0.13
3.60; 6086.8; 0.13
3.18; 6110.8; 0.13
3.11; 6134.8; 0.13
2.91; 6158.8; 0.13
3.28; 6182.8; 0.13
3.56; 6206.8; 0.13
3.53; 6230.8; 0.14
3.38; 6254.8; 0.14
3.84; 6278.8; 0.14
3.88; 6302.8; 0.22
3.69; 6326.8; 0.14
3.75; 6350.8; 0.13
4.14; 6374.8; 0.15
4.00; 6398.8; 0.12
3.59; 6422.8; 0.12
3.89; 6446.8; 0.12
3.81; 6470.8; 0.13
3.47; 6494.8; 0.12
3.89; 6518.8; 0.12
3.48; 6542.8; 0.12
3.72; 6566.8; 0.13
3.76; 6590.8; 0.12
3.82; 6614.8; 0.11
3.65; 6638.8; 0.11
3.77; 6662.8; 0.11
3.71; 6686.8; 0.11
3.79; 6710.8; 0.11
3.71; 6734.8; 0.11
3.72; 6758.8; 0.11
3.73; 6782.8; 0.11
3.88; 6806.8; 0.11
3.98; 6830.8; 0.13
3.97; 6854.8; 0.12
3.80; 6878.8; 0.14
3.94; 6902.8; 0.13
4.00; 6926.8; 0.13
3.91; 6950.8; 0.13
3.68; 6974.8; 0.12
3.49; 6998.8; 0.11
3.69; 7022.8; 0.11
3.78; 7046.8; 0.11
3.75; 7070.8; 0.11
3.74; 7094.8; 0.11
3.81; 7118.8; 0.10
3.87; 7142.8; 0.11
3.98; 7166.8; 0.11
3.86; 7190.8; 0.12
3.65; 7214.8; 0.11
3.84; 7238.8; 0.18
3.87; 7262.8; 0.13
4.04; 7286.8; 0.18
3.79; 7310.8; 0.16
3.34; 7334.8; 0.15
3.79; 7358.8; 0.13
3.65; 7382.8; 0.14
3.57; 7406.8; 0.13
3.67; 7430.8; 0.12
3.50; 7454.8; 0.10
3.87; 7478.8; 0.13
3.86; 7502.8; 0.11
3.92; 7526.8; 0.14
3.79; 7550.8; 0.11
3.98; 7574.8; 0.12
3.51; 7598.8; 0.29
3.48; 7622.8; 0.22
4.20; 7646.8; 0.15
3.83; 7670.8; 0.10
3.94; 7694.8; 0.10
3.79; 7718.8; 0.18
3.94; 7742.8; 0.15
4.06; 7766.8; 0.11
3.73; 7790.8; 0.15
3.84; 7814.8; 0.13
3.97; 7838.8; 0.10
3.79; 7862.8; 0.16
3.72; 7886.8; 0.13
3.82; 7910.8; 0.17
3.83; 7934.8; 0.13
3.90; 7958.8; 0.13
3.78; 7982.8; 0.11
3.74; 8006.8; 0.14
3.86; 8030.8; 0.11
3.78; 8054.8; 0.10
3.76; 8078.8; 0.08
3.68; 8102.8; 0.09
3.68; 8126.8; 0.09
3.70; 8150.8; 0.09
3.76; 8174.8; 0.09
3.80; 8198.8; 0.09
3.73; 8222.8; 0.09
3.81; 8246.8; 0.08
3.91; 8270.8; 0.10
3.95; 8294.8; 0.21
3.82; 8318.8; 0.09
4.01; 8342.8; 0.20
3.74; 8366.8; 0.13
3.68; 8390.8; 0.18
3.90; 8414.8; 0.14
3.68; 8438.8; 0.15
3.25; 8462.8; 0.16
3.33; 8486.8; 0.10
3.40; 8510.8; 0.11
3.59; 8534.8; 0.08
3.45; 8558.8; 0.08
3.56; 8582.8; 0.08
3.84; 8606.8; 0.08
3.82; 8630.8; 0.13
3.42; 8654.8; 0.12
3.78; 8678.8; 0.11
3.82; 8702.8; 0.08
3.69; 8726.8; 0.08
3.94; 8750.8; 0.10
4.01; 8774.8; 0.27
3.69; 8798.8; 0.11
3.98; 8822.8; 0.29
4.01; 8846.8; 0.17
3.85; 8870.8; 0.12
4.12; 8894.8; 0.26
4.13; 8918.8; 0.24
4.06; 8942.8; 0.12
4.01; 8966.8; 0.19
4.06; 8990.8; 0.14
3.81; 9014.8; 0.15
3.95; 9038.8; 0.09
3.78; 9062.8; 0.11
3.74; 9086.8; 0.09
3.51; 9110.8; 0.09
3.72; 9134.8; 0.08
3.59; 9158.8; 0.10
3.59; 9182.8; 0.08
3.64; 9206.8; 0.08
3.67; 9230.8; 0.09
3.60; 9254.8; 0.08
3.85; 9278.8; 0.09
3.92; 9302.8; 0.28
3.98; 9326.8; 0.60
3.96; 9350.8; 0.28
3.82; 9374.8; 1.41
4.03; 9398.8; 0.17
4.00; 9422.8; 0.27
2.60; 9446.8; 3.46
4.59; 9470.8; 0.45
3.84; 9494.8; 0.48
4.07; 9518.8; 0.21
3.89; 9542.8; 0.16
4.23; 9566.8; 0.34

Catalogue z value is 0.188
